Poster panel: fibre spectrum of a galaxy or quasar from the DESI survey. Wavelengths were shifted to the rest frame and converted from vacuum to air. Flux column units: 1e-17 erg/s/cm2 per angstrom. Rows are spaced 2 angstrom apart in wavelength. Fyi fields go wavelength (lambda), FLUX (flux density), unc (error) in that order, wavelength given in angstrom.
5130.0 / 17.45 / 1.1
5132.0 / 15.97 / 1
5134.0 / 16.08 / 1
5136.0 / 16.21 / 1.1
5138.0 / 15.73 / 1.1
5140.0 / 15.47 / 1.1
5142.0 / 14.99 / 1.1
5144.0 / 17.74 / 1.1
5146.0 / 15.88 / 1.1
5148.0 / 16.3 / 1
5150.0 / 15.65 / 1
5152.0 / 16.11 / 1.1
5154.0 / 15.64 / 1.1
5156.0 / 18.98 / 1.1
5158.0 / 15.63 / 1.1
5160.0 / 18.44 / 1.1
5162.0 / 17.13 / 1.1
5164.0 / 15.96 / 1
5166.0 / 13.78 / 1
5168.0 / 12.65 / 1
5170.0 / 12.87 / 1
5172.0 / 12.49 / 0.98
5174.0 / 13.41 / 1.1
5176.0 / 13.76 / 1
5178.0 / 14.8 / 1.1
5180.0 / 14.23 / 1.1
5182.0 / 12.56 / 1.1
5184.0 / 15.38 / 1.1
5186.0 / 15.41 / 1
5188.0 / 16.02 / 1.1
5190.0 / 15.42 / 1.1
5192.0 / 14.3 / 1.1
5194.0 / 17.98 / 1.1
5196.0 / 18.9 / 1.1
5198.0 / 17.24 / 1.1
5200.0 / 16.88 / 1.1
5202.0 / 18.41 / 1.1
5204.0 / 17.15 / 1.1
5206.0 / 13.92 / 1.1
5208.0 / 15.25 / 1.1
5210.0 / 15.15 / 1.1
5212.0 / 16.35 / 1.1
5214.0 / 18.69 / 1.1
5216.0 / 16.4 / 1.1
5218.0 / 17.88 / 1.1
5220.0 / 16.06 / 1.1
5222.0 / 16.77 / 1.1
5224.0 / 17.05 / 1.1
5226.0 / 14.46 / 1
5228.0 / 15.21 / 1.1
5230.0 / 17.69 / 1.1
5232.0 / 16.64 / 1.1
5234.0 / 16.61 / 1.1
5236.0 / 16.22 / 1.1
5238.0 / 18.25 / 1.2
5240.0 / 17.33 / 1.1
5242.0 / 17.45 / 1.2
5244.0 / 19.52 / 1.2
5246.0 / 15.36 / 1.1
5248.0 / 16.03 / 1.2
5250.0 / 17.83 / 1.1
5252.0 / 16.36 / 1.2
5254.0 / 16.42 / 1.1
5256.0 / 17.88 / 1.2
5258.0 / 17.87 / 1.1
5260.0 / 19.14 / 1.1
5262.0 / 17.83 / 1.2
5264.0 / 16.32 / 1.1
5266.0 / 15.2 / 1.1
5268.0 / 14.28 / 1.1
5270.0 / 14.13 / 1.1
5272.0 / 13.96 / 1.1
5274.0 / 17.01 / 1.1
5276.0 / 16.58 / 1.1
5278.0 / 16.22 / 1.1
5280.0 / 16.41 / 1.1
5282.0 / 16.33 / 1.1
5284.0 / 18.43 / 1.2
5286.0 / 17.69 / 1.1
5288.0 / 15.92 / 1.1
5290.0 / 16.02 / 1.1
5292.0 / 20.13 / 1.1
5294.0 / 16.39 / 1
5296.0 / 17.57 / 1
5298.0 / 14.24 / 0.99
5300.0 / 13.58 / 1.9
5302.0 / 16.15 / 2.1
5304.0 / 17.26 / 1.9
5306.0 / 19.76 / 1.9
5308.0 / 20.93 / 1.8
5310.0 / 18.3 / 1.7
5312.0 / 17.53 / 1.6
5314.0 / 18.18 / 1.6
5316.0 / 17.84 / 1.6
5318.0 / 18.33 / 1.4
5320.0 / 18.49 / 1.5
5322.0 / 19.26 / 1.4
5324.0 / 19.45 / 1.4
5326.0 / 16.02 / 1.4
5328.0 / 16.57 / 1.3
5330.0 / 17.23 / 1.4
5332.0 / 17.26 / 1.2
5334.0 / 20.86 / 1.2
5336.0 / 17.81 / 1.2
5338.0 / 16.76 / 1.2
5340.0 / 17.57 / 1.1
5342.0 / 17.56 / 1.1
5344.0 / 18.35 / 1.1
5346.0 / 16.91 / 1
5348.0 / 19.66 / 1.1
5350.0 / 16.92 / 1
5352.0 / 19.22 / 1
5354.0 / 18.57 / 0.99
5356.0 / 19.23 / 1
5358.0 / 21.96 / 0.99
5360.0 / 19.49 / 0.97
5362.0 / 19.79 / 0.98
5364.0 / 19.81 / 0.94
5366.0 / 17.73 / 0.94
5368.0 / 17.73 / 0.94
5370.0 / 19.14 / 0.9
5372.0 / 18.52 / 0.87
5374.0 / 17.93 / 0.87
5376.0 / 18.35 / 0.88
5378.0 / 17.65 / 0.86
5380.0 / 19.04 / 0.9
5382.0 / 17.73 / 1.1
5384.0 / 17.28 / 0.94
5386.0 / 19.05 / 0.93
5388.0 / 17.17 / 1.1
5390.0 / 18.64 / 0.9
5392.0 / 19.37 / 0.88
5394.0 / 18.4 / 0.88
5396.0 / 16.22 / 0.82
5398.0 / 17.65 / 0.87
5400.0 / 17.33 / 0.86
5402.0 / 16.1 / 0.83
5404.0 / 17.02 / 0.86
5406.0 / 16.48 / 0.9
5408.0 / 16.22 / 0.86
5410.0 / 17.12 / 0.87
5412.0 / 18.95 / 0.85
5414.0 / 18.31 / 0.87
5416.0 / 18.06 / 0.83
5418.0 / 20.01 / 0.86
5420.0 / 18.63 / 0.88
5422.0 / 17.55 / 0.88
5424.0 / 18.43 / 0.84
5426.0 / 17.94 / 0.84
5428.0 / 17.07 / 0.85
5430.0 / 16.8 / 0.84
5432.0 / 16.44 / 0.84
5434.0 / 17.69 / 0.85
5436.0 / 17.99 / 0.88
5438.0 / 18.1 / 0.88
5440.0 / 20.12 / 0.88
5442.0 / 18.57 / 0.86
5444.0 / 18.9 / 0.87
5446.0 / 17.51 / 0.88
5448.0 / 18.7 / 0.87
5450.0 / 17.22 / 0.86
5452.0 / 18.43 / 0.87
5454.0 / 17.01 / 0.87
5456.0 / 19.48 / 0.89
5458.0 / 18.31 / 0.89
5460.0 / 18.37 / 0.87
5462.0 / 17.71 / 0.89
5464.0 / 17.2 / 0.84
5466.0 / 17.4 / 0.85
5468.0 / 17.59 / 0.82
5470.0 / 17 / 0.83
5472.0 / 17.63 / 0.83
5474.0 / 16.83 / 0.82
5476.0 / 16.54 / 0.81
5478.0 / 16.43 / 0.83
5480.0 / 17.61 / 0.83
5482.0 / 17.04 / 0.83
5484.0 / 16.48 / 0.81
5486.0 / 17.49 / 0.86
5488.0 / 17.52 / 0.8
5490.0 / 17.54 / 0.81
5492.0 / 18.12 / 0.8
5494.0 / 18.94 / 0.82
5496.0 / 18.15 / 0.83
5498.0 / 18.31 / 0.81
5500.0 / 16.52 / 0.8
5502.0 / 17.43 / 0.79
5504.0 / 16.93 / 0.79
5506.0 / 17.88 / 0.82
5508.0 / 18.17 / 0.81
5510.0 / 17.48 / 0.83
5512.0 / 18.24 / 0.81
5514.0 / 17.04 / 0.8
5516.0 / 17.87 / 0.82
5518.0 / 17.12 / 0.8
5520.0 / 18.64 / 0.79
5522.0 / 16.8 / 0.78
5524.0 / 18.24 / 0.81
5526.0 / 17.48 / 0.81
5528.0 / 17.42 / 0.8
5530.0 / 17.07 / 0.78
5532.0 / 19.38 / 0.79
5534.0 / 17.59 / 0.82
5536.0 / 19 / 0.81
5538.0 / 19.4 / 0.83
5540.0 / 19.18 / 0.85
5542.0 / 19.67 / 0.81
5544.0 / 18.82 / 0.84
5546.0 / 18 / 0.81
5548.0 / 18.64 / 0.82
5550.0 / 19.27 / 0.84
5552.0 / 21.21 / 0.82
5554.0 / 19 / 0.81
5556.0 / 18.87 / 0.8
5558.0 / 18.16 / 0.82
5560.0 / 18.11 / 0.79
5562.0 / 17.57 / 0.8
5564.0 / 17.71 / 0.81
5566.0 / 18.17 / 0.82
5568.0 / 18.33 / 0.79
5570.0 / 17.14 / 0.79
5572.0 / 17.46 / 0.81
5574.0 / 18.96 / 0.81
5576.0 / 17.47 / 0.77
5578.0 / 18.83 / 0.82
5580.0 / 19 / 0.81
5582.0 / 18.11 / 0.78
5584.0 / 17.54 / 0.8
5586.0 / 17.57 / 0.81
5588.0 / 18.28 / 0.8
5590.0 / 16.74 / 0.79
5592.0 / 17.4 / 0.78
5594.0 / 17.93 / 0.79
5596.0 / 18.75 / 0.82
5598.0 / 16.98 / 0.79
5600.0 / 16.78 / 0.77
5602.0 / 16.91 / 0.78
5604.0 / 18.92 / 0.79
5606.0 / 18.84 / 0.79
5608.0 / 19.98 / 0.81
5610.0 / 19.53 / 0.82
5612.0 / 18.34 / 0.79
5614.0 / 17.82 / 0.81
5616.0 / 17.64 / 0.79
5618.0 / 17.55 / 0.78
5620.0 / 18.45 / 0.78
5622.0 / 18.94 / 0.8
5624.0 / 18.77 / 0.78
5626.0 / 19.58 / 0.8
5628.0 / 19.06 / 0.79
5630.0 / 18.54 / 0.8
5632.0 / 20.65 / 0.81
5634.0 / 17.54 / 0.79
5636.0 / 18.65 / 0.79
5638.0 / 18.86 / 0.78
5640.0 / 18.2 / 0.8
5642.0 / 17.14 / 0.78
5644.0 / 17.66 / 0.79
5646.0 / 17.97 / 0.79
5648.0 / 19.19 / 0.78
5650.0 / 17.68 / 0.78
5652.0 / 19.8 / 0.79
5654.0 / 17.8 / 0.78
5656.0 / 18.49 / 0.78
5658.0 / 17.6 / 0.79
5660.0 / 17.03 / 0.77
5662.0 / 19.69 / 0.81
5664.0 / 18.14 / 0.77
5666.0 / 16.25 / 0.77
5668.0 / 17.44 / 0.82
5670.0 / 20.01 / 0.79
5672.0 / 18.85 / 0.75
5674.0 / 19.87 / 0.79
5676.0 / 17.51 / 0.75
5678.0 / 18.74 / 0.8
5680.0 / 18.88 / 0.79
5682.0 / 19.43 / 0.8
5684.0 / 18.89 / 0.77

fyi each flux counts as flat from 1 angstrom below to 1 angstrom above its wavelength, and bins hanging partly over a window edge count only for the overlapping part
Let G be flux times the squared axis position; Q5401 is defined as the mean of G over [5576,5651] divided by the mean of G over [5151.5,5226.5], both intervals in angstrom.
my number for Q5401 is 1.35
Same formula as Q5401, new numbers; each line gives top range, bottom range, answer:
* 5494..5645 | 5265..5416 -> 1.12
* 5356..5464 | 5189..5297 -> 1.16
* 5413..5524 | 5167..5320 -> 1.17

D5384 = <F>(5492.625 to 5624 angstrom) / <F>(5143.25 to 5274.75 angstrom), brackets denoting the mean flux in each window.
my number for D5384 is 1.12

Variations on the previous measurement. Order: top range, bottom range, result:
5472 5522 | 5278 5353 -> 0.99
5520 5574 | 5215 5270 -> 1.10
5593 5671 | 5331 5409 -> 1.01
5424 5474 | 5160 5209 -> 1.17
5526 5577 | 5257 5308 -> 1.11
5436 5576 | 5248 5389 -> 1.02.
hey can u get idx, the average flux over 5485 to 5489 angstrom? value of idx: 17.5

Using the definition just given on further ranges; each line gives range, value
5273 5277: 16.8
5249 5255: 16.9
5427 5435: 17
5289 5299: 16.9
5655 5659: 18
